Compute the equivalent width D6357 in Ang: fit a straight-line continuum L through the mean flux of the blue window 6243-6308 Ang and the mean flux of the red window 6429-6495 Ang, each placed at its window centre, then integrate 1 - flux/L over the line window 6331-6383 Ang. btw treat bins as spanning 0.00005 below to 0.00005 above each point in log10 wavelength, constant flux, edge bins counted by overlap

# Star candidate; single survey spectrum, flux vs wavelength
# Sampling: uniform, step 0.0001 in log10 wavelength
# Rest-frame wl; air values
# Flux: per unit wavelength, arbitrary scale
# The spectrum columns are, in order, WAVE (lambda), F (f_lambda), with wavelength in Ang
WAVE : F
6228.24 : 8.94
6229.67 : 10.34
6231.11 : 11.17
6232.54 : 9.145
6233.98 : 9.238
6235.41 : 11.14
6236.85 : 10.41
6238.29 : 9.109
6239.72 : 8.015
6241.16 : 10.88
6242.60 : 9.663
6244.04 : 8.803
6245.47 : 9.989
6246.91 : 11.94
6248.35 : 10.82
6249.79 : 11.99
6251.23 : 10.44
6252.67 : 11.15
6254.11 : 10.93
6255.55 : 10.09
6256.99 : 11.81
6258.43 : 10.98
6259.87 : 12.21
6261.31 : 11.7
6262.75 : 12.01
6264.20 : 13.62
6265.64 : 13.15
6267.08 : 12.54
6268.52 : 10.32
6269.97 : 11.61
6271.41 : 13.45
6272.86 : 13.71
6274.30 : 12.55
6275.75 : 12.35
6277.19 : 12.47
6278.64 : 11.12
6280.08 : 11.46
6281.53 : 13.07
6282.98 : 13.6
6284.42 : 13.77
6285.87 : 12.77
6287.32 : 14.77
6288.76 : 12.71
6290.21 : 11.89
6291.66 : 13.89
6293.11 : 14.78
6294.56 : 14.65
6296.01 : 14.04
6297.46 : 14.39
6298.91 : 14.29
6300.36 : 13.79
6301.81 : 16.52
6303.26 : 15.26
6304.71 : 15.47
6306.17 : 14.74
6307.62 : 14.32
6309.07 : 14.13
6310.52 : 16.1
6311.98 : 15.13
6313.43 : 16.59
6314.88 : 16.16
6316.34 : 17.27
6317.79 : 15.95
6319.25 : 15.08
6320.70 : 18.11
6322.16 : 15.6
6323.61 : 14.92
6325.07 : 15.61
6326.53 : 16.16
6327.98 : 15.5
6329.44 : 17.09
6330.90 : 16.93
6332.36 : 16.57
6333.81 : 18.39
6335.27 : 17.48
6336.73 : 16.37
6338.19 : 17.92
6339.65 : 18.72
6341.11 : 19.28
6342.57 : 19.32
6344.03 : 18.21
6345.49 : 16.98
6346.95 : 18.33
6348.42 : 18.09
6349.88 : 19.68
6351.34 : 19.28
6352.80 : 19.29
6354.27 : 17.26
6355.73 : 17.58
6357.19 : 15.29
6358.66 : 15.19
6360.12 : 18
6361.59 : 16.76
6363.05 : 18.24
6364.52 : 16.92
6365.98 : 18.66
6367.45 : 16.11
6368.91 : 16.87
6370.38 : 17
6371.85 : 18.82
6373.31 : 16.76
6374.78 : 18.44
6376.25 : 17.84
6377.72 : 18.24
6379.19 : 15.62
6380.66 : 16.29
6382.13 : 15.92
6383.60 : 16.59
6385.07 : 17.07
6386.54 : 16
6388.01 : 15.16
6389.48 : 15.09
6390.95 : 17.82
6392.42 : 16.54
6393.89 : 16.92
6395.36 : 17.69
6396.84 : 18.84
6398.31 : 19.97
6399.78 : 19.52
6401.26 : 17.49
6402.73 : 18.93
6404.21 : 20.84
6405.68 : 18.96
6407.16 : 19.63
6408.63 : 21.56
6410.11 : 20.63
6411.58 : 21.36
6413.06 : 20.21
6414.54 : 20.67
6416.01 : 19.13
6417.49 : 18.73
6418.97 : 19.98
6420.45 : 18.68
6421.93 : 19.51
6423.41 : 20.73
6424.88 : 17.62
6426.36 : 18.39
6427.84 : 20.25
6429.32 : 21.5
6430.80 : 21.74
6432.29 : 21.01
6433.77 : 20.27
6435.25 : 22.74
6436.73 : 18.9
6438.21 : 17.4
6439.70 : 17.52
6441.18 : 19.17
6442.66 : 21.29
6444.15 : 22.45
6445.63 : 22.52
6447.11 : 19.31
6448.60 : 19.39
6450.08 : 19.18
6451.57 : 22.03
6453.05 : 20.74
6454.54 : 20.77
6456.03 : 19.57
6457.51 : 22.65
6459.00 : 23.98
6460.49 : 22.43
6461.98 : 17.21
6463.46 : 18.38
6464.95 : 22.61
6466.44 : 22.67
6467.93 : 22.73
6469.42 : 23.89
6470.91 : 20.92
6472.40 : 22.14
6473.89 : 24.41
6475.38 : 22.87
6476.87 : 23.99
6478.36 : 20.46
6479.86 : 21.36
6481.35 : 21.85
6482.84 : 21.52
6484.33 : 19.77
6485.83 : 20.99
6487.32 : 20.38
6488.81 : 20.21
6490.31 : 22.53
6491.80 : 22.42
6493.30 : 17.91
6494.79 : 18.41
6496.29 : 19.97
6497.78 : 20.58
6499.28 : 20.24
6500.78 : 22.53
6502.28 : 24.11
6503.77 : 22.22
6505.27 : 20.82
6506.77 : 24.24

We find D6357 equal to -4.09 Ang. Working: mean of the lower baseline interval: 12.7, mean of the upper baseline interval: 21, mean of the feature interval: 17.6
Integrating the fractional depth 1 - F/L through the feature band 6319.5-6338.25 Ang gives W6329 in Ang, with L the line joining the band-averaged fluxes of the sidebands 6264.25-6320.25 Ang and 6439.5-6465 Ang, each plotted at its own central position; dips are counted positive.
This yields -1.3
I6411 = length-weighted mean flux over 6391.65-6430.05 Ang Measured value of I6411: 19.4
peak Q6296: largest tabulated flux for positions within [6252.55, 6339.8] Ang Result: 18.72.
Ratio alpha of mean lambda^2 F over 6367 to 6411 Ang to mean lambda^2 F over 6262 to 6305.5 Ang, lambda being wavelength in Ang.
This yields 1.38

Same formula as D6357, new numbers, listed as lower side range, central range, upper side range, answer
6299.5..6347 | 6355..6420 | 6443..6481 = 3.0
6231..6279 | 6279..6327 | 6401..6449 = -3.6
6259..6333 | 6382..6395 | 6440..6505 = 1.1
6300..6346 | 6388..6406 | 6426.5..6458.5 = 0.8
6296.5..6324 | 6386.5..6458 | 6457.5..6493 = 0.5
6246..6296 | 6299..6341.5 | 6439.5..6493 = -4.5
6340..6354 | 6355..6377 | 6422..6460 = 2.1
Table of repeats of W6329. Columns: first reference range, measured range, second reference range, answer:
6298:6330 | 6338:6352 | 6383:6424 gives -1.60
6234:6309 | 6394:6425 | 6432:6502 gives -1.81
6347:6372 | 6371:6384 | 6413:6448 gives 0.71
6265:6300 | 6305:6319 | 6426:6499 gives -1.19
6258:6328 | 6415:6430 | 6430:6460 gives 0.15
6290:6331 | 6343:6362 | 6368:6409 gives -1.29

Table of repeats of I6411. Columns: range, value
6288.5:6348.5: 16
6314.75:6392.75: 17.1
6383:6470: 19.7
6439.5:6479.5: 21.4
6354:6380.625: 17.2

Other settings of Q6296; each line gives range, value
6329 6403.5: 19.97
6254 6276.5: 13.71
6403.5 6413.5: 21.56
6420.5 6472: 23.98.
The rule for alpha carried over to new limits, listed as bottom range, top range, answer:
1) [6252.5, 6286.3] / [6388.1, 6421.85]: 1.62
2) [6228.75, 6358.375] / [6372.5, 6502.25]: 1.48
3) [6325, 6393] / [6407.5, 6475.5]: 1.23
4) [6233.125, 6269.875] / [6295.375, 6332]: 1.45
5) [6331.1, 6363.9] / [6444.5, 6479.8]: 1.25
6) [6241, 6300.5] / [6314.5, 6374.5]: 1.44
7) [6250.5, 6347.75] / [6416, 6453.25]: 1.44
